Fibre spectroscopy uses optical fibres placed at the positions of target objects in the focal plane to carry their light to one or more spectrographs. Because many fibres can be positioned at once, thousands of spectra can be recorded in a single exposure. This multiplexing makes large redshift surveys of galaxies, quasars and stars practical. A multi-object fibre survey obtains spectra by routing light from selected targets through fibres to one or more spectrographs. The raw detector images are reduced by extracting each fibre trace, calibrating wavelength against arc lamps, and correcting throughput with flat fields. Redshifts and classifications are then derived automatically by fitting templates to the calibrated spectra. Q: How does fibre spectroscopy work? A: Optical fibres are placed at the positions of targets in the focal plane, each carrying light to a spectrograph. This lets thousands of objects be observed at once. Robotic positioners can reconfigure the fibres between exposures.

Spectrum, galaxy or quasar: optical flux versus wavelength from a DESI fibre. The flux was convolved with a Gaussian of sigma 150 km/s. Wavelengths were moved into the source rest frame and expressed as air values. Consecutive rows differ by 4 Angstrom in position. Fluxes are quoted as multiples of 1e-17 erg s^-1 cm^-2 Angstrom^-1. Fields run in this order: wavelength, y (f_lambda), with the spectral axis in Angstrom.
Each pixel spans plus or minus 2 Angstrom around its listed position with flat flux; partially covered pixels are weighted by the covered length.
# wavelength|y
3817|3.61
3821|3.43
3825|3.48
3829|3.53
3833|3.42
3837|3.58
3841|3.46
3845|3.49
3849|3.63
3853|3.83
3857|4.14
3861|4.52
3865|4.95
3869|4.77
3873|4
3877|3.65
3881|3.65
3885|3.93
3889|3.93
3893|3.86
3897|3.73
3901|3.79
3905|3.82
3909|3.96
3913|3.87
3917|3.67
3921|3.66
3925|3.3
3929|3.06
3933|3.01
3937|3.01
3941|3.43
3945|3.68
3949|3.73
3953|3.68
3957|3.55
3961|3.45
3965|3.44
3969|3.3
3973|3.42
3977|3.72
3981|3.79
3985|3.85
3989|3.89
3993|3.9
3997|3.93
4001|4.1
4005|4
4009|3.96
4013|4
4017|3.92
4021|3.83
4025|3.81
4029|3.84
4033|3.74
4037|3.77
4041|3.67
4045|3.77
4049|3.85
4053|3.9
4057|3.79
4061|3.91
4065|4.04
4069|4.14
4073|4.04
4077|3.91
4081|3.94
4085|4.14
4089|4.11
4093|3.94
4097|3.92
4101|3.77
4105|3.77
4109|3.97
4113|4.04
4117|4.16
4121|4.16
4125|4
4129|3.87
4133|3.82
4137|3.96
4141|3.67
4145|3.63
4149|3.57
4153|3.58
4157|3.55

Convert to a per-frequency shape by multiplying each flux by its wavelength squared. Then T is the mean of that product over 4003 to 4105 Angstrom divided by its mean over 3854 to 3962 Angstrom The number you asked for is 1.12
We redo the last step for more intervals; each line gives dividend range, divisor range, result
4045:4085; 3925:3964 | 1.23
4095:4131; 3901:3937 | 1.24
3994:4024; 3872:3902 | 1.10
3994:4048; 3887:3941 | 1.14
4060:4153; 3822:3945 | 1.18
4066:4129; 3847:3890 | 1.10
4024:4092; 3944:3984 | 1.14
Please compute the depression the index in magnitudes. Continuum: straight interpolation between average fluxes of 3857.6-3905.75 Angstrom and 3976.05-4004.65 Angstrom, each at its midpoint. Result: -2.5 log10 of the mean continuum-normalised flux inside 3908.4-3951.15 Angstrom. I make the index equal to 0.15 mag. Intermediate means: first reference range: 4.06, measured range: 3.47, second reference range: 3.9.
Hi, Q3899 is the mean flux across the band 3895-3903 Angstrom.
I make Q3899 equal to 3.76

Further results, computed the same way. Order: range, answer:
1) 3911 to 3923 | 3.73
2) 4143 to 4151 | 3.6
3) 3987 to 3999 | 3.91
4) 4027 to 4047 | 3.76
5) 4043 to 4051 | 3.81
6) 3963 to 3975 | 3.39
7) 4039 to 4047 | 3.72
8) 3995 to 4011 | 4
